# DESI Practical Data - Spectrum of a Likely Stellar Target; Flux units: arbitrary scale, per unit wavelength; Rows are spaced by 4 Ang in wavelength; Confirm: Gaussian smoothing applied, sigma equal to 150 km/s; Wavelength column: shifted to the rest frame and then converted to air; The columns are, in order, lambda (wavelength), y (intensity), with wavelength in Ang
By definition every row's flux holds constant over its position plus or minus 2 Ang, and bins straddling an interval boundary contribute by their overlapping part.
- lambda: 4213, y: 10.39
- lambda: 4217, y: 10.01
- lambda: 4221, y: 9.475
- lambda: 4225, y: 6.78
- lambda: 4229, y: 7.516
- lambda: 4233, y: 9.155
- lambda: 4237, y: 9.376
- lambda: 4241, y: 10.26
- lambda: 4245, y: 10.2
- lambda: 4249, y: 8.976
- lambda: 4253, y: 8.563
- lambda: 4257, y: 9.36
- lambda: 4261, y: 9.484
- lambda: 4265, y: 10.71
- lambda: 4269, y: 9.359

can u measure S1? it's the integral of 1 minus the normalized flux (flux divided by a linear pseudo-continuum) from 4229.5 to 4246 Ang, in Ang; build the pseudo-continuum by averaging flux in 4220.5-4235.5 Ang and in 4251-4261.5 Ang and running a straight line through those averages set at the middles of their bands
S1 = -2.0 Ang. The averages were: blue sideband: 8.15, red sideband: 9.09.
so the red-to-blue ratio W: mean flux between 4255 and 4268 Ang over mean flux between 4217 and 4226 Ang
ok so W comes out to 1.1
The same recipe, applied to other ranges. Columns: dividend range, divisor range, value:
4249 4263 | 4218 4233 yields 1.11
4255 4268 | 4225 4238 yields 1.18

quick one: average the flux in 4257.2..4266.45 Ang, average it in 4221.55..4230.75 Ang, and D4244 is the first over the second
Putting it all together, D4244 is 1.32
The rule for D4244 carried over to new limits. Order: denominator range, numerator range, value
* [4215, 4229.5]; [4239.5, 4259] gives 1.11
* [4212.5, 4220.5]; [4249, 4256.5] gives 0.88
